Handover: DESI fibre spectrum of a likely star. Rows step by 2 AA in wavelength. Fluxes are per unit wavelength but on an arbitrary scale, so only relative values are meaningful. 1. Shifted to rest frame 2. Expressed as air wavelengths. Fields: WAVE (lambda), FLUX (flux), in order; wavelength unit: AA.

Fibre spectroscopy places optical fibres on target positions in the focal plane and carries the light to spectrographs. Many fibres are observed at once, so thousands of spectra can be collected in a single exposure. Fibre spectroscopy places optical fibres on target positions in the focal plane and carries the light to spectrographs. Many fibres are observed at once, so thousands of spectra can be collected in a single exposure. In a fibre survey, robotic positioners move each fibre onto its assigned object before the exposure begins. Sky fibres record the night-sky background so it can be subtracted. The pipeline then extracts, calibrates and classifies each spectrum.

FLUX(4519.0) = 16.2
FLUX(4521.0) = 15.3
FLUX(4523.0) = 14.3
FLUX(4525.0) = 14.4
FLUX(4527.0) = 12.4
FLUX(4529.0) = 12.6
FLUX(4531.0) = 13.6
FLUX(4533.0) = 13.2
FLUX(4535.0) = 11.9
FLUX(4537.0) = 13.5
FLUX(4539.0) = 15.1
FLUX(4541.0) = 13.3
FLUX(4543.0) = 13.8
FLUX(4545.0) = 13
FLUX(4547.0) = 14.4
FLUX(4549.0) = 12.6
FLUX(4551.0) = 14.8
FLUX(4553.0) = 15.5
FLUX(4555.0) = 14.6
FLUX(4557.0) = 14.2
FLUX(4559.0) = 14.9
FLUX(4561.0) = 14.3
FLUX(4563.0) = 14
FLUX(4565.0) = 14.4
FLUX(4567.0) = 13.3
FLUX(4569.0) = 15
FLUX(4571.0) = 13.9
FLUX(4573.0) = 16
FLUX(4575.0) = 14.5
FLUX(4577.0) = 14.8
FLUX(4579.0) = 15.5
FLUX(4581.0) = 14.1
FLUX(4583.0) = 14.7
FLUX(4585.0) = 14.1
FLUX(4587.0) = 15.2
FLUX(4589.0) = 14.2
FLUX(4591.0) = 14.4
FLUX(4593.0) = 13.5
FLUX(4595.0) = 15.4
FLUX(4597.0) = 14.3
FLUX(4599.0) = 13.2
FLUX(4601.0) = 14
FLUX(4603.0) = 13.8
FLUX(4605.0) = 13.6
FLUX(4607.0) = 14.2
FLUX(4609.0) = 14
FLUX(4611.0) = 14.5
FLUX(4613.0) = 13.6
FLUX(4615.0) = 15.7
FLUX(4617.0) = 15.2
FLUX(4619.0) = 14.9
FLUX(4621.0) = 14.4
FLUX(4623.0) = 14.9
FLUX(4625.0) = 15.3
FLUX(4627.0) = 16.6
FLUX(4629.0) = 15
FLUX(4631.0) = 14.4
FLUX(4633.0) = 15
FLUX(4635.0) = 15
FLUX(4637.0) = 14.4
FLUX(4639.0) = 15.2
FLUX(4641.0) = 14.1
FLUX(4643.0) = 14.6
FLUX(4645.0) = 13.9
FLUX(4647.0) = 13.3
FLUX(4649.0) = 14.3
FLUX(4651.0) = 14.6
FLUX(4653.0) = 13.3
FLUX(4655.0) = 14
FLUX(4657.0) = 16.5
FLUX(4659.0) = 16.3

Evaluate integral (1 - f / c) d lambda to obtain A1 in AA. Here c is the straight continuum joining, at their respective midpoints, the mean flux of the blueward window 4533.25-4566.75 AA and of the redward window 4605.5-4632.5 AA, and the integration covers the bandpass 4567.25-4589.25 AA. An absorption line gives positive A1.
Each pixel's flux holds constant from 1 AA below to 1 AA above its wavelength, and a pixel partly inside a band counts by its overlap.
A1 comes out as -0.6 AA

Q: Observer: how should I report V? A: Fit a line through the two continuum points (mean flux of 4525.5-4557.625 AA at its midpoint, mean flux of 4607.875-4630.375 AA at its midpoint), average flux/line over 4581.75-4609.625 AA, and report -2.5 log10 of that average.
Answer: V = 0.03 mag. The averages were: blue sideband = 13.7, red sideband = 14.9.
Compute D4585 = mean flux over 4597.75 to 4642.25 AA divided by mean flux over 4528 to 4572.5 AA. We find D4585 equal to 1.05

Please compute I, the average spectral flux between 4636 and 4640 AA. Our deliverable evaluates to 14.8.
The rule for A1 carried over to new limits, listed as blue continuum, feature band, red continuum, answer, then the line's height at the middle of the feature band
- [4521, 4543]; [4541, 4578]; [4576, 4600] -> -0.85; 14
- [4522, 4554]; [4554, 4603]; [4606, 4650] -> -1.12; 14.1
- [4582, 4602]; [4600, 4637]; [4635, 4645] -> -0.58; 14.4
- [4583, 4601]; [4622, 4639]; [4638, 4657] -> -0.96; 14.3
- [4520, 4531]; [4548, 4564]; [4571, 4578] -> 0.15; 14.5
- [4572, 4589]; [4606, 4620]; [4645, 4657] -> -0.09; 14.5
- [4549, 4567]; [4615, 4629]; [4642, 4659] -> -0.79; 14.4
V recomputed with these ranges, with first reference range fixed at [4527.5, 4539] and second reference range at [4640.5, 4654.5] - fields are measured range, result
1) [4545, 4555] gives -0.08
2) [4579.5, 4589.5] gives -0.08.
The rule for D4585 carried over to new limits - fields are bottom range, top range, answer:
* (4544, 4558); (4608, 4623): 1.03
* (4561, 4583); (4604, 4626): 1.00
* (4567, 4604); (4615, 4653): 1.02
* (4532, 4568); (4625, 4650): 1.05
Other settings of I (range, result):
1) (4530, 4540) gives 13.5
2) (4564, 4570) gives 14.2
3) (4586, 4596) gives 14.5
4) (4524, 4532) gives 13.2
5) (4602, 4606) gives 13.7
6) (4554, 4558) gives 14.4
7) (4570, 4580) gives 14.9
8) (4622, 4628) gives 15.6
